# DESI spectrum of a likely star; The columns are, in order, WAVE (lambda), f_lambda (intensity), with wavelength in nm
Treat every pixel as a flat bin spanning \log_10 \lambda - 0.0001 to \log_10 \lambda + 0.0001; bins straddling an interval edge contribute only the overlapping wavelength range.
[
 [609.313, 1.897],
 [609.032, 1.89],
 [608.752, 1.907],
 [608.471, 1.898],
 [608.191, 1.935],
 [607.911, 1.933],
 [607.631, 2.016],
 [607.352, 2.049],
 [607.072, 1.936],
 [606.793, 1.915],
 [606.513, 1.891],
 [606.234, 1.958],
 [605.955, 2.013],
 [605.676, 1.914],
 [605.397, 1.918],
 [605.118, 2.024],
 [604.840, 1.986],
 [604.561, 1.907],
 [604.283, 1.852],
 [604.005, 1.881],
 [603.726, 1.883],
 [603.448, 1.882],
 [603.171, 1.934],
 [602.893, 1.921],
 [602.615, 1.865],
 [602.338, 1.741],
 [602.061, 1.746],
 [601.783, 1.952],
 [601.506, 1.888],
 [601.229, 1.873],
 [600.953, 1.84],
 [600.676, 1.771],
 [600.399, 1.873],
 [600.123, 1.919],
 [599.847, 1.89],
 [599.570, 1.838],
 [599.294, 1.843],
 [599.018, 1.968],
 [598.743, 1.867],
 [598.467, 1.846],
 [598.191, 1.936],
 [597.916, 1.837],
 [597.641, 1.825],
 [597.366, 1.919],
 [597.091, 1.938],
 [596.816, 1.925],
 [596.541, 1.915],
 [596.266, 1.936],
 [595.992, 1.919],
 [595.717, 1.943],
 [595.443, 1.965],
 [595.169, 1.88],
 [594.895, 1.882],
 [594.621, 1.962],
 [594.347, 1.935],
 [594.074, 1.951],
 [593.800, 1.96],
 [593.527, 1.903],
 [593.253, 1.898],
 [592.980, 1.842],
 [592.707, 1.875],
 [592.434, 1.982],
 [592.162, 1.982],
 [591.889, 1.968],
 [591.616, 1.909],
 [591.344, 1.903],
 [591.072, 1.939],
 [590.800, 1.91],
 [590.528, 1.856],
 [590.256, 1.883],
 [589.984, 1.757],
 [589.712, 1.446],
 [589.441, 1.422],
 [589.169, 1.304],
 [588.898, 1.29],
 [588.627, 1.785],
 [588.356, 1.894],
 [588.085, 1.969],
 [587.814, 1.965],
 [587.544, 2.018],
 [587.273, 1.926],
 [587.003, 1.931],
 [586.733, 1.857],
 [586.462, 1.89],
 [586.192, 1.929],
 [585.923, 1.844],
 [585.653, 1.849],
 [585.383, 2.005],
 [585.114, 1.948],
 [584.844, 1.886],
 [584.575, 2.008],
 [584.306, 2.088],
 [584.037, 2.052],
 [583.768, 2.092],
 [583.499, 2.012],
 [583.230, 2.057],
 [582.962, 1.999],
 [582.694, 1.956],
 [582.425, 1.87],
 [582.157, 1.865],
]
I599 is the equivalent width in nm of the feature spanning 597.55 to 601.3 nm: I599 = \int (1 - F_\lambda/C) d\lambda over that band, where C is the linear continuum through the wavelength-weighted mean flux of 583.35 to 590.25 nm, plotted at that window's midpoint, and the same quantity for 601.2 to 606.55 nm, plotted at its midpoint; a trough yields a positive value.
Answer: 0.04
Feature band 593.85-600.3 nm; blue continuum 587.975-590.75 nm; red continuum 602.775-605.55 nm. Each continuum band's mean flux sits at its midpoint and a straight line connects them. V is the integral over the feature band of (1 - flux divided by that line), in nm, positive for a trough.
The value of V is -0.40 nm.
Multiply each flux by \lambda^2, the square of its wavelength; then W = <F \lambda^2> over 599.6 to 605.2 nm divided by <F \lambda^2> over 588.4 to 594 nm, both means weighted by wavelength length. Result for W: 1.1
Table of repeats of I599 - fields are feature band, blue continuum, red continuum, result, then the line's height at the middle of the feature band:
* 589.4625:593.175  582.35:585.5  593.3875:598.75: 0.18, 1.95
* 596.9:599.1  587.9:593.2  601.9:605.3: -0.06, 1.84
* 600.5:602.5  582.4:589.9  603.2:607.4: 0.09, 1.92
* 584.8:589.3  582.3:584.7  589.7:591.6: 0.21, 1.93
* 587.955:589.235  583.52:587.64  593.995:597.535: 0.19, 1.95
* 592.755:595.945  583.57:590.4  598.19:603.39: -0.11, 1.86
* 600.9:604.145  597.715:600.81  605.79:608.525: 0.07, 1.91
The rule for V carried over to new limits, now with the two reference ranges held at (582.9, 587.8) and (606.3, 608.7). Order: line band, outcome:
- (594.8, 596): 0.023 nm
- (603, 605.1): 0.041 nm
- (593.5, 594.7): 0.008 nm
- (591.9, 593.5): 0.033 nm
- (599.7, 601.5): 0.082 nm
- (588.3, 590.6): 0.412 nm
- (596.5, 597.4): 0.013 nm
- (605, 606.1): -0.011 nm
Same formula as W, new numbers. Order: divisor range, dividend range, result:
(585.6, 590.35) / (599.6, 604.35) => 1.10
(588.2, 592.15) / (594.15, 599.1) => 1.12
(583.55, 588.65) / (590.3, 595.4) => 1.01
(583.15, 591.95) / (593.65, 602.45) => 1.05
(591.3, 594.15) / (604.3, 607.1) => 1.05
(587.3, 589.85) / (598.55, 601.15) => 1.15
